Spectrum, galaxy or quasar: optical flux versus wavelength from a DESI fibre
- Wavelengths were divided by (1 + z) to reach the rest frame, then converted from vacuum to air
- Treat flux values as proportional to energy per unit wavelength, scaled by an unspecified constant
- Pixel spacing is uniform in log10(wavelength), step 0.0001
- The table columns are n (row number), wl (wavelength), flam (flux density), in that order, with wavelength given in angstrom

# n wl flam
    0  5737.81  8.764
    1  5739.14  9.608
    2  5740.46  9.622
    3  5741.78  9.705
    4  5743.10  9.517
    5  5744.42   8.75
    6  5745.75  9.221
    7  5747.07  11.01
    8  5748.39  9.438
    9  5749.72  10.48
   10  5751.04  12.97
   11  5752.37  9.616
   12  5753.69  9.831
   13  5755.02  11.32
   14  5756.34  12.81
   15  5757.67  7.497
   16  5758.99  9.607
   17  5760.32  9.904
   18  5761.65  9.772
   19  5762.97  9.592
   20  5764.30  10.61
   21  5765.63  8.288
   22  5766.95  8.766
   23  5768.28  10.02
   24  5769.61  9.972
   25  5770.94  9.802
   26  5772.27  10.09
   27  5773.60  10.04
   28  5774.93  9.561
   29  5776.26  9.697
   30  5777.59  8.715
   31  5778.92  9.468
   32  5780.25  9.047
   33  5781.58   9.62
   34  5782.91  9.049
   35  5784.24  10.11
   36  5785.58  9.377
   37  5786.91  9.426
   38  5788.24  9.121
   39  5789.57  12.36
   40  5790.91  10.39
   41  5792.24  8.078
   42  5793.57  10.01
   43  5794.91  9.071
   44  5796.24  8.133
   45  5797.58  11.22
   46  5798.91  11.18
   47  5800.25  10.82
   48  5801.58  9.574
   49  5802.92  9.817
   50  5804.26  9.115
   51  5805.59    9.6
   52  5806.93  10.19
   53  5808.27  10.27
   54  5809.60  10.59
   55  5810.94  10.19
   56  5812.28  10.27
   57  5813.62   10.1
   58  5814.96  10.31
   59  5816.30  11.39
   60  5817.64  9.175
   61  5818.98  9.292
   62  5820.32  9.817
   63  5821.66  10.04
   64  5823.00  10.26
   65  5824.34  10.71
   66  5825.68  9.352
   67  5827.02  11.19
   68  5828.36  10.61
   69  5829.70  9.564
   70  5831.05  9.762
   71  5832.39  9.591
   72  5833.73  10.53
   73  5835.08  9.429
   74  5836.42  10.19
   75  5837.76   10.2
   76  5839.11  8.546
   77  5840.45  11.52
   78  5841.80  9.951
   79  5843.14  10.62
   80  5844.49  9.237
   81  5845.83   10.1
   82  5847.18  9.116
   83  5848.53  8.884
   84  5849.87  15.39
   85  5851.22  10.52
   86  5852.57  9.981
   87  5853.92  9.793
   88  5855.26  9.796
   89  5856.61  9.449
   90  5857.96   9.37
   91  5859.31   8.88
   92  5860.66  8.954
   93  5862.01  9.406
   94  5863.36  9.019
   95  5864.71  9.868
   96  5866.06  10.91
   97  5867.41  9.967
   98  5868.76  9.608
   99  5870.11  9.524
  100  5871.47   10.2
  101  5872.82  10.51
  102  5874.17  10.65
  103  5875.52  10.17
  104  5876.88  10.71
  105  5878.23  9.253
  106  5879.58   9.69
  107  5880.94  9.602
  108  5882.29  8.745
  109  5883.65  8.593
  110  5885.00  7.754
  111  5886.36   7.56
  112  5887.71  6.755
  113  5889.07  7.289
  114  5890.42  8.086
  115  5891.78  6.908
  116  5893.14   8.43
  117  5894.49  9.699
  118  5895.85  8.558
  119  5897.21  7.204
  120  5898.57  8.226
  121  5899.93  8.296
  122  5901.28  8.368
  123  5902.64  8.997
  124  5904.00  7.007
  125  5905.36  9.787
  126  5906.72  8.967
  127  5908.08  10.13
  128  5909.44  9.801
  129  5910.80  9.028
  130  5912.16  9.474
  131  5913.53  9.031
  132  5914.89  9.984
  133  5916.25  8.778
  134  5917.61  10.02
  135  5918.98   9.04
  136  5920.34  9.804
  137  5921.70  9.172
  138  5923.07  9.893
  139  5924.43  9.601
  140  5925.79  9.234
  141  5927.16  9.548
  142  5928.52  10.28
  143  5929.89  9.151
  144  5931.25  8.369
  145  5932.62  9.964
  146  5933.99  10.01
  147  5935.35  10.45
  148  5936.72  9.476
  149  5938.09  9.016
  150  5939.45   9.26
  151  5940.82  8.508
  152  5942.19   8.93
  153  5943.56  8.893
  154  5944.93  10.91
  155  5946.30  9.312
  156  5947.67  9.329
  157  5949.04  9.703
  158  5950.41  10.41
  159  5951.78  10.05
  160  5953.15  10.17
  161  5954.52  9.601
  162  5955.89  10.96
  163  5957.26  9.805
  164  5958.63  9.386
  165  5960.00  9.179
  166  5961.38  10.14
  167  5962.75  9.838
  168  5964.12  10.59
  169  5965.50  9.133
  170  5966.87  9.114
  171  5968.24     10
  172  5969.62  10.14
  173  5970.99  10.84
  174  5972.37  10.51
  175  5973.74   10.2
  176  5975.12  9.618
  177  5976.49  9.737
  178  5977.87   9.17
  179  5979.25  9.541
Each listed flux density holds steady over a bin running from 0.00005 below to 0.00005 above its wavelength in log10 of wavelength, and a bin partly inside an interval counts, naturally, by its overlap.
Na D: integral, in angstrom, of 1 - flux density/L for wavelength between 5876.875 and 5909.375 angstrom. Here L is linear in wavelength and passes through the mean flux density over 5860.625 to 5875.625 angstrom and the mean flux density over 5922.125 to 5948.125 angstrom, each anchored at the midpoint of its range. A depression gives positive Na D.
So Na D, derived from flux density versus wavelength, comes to 4.2 angstrom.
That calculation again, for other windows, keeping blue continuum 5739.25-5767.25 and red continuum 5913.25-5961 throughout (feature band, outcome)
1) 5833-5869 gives -0.8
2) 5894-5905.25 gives 1.5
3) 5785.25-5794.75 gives 0.1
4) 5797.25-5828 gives -1.1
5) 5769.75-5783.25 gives 0.5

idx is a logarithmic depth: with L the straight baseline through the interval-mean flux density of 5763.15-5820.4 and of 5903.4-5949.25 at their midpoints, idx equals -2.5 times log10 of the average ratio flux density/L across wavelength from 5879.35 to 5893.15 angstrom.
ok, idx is 0.18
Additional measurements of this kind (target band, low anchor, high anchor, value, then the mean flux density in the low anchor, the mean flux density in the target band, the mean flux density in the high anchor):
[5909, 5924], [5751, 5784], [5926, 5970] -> 0.03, 9.77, 9.45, 9.67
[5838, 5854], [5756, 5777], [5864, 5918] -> -0.11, 9.7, 10.3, 9.05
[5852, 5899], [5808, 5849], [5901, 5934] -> 0.06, 10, 9.12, 9.33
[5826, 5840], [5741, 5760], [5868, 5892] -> -0.06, 10.1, 9.97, 9.02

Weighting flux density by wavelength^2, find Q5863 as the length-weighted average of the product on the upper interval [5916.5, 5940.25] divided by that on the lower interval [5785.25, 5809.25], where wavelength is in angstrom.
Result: 1.0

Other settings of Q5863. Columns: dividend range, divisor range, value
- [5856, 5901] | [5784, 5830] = 0.92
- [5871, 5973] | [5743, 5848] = 0.98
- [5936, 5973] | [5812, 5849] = 1.02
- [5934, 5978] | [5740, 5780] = 1.06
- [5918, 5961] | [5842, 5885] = 1.00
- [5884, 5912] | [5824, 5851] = 0.84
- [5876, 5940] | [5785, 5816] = 0.94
